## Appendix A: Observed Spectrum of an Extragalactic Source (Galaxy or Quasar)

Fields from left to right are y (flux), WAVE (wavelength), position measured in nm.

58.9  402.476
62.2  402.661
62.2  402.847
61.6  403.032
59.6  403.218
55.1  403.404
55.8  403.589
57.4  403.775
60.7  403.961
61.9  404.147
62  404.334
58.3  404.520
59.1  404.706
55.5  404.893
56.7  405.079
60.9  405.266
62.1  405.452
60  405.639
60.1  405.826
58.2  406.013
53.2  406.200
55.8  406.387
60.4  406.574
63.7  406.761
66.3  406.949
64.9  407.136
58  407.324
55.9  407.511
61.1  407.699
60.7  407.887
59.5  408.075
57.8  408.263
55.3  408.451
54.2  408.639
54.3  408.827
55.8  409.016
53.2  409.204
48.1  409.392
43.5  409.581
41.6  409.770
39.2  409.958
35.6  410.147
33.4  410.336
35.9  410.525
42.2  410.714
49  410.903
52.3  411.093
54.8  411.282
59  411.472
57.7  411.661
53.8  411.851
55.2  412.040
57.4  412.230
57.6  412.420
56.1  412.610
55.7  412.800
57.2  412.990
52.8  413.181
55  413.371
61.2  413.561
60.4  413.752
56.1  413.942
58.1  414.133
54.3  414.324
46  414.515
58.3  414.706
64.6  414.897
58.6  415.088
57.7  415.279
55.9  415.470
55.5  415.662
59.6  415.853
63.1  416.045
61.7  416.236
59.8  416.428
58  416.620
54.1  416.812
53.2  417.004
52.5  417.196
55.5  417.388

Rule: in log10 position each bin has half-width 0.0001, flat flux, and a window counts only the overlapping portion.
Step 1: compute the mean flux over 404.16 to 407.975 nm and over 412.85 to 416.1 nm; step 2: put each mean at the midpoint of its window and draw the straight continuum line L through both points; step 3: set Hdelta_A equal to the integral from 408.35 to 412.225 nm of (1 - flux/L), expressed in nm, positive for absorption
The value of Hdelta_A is 0.631 nm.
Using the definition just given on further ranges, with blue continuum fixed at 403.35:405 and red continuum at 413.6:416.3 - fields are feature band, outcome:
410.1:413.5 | 0.38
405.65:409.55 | 0.05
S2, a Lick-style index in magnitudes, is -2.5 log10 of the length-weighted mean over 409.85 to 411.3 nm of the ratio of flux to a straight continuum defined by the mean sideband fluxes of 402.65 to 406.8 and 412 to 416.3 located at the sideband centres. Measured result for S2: 0.35 mag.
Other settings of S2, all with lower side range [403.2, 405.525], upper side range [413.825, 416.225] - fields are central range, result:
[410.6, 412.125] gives 0.102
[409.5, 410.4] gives 0.440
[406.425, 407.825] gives -0.050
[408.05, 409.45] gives 0.068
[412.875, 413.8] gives 0.012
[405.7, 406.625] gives 0.020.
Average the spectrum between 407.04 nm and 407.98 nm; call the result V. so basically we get 60.1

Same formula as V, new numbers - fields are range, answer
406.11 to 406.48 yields 54.5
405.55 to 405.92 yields 60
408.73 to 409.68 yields 50.9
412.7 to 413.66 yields 56.4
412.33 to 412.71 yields 56.8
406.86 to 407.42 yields 63.1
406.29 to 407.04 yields 61.5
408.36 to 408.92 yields 54.6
